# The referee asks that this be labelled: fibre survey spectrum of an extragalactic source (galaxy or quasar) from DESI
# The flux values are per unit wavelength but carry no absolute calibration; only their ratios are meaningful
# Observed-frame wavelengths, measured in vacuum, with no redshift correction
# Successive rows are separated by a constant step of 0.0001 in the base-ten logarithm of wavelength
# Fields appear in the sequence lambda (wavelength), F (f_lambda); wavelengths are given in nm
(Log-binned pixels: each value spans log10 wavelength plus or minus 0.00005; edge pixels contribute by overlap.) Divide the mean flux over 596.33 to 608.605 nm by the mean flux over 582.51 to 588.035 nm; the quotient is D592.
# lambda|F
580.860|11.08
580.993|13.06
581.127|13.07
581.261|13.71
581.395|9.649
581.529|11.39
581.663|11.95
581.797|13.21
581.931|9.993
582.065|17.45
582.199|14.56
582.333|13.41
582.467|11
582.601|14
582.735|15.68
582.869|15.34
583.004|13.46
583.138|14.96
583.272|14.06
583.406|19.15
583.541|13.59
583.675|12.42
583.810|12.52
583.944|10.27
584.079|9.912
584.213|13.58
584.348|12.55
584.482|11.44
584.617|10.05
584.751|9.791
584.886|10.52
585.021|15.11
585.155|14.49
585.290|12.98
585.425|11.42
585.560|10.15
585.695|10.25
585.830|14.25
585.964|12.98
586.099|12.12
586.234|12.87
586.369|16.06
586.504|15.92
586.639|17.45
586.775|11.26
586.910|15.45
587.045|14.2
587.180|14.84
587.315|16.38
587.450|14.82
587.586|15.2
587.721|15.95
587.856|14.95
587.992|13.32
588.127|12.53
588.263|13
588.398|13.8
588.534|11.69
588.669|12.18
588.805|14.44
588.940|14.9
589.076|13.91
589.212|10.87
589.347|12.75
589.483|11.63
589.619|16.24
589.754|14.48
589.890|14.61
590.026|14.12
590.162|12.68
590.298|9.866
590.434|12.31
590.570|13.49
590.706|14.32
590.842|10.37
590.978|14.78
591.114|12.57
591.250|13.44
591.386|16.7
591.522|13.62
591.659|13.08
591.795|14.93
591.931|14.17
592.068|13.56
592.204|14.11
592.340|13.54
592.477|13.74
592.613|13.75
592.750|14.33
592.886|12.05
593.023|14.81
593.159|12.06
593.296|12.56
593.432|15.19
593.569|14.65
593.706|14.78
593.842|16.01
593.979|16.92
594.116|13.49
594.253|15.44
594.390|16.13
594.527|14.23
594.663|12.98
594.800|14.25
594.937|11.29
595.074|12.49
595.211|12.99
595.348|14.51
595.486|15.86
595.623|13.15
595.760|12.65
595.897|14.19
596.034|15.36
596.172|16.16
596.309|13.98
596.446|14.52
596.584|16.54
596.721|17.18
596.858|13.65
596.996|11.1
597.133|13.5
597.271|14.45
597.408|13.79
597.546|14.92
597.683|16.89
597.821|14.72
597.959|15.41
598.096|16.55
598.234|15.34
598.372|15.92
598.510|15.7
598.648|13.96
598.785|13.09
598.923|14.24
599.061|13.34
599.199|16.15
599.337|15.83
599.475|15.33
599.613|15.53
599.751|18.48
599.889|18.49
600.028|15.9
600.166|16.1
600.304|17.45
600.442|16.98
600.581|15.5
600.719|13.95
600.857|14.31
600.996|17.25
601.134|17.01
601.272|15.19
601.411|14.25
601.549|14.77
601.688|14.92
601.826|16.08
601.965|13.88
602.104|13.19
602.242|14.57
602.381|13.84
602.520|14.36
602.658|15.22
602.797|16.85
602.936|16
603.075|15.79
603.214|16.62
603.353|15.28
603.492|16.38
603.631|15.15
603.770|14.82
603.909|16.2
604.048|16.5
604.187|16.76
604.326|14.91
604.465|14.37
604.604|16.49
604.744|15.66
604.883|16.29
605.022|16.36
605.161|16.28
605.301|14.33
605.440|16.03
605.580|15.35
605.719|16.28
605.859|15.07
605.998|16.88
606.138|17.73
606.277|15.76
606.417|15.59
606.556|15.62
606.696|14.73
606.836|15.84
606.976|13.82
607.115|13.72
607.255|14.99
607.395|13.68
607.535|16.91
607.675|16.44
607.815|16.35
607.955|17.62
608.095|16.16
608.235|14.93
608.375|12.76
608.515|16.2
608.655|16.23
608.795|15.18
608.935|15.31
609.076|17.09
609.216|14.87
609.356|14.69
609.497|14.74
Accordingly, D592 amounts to 1.1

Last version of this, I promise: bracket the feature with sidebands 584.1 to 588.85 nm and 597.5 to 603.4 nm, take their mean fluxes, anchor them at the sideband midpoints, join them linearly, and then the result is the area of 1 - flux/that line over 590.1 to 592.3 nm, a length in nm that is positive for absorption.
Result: 0.107 nm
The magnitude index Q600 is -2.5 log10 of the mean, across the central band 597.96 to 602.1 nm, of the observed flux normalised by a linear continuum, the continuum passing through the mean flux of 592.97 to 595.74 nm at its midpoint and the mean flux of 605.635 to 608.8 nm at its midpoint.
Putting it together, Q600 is -0.05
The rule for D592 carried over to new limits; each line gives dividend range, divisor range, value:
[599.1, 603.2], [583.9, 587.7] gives 1.19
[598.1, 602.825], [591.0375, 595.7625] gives 1.10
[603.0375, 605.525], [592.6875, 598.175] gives 1.10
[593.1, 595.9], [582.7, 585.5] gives 1.09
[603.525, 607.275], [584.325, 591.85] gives 1.17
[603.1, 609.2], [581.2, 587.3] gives 1.19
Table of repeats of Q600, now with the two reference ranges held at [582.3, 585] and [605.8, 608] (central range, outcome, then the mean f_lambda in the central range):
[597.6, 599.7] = -0.04 mag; 15.2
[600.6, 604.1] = -0.01 mag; 15.3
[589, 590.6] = 0.05 mag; 13.1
